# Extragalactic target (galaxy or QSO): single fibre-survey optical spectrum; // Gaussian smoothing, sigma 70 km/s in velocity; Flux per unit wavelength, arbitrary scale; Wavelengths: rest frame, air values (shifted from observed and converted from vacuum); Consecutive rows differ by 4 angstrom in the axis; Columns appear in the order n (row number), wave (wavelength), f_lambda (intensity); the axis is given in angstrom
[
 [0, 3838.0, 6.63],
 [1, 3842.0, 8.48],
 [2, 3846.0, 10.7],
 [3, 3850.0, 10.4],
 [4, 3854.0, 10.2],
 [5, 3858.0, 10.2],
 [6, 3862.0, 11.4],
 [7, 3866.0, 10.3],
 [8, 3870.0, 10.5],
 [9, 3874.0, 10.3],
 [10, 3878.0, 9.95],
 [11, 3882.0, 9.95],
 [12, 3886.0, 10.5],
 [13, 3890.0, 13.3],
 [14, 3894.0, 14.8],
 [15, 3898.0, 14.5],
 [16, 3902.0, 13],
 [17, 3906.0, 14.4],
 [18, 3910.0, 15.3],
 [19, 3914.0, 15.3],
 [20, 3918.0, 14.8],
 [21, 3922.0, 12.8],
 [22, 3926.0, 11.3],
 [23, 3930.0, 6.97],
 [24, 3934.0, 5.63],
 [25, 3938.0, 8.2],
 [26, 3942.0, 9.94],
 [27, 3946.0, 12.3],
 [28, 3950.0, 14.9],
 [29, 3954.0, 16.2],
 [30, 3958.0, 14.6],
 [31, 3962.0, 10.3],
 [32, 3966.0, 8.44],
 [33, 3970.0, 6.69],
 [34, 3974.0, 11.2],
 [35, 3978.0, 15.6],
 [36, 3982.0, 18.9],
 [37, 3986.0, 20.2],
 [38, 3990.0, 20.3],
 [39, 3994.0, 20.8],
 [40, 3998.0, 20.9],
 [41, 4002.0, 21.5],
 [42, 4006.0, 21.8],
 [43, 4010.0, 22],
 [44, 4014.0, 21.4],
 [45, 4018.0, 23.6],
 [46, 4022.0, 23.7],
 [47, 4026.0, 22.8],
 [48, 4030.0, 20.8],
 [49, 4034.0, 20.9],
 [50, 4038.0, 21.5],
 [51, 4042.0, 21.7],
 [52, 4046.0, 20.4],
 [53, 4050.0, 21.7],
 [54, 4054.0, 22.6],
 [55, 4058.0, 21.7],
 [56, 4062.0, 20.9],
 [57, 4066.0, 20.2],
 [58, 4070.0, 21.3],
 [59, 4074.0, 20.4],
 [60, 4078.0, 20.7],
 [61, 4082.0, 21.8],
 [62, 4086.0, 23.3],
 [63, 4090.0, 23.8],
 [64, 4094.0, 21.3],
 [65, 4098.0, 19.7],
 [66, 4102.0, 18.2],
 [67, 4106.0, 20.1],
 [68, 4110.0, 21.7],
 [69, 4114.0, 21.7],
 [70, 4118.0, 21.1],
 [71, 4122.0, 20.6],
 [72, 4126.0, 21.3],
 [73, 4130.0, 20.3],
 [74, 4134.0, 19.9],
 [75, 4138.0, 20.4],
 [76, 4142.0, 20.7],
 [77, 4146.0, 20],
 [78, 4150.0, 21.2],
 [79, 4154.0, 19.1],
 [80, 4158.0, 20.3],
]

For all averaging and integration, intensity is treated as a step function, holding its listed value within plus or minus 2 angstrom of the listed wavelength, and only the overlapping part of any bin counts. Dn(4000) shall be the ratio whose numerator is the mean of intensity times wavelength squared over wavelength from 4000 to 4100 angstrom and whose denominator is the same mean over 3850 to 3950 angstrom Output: 2.02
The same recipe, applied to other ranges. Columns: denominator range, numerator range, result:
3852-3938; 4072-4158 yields 2.00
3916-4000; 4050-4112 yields 1.68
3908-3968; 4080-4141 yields 1.94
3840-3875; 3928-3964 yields 1.12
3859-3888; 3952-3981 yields 1.22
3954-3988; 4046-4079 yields 1.65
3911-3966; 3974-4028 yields 1.82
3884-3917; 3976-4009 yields 1.51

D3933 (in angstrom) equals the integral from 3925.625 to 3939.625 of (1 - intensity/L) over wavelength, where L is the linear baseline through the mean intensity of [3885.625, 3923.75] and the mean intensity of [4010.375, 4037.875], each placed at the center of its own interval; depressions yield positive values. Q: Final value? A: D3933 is 7.3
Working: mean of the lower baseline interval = 14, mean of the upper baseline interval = 22.1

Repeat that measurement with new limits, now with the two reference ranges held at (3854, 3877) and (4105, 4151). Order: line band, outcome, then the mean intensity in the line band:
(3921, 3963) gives 7.3 angstrom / 11.2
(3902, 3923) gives -3.6 angstrom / 14.5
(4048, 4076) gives -4.8 angstrom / 21.3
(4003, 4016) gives -4.5 angstrom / 21.7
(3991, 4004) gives -4.5 angstrom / 21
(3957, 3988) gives 3.3 angstrom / 13.2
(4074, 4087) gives -1.9 angstrom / 21.6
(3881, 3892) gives -0.1 angstrom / 11.4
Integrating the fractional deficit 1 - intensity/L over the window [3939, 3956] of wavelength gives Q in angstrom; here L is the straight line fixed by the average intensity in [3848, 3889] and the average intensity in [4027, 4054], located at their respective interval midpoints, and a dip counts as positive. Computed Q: 2.70 angstrom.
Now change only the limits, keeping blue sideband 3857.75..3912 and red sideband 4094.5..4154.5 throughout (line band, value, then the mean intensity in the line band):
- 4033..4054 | -4.5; 21.4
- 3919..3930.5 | 1.9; 11.2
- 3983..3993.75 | -3.1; 20.2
